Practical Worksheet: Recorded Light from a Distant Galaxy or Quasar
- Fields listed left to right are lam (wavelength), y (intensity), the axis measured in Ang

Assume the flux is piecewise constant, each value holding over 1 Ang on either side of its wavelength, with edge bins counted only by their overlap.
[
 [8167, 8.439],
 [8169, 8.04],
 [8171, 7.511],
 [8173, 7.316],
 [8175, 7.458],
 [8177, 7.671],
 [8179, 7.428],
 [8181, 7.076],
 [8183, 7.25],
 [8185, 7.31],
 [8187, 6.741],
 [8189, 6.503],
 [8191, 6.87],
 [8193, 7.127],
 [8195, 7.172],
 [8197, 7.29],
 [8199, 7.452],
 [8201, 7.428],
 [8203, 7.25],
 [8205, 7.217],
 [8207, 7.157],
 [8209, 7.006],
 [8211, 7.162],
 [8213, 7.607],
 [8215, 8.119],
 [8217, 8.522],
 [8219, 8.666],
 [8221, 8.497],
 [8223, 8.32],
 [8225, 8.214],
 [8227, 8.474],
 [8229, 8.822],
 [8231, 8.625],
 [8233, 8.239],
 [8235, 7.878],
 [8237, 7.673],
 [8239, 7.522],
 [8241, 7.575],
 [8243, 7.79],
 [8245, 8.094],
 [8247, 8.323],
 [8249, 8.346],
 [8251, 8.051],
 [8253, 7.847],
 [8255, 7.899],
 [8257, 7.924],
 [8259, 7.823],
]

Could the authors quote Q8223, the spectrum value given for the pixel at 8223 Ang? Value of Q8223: 8.32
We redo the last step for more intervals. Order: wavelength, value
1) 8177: 7.671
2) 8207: 7.157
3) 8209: 7.006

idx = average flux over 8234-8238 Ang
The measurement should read 7.78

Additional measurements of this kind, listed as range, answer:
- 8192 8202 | 7.29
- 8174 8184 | 7.38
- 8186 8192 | 6.7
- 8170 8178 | 7.49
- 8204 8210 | 7.13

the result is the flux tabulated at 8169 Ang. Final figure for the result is 8.04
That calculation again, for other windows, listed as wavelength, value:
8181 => 7.076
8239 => 7.522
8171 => 7.511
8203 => 7.25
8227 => 8.474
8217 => 8.522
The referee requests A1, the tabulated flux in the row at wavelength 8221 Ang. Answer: 8.497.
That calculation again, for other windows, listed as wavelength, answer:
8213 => 7.607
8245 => 8.094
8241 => 7.575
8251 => 8.051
